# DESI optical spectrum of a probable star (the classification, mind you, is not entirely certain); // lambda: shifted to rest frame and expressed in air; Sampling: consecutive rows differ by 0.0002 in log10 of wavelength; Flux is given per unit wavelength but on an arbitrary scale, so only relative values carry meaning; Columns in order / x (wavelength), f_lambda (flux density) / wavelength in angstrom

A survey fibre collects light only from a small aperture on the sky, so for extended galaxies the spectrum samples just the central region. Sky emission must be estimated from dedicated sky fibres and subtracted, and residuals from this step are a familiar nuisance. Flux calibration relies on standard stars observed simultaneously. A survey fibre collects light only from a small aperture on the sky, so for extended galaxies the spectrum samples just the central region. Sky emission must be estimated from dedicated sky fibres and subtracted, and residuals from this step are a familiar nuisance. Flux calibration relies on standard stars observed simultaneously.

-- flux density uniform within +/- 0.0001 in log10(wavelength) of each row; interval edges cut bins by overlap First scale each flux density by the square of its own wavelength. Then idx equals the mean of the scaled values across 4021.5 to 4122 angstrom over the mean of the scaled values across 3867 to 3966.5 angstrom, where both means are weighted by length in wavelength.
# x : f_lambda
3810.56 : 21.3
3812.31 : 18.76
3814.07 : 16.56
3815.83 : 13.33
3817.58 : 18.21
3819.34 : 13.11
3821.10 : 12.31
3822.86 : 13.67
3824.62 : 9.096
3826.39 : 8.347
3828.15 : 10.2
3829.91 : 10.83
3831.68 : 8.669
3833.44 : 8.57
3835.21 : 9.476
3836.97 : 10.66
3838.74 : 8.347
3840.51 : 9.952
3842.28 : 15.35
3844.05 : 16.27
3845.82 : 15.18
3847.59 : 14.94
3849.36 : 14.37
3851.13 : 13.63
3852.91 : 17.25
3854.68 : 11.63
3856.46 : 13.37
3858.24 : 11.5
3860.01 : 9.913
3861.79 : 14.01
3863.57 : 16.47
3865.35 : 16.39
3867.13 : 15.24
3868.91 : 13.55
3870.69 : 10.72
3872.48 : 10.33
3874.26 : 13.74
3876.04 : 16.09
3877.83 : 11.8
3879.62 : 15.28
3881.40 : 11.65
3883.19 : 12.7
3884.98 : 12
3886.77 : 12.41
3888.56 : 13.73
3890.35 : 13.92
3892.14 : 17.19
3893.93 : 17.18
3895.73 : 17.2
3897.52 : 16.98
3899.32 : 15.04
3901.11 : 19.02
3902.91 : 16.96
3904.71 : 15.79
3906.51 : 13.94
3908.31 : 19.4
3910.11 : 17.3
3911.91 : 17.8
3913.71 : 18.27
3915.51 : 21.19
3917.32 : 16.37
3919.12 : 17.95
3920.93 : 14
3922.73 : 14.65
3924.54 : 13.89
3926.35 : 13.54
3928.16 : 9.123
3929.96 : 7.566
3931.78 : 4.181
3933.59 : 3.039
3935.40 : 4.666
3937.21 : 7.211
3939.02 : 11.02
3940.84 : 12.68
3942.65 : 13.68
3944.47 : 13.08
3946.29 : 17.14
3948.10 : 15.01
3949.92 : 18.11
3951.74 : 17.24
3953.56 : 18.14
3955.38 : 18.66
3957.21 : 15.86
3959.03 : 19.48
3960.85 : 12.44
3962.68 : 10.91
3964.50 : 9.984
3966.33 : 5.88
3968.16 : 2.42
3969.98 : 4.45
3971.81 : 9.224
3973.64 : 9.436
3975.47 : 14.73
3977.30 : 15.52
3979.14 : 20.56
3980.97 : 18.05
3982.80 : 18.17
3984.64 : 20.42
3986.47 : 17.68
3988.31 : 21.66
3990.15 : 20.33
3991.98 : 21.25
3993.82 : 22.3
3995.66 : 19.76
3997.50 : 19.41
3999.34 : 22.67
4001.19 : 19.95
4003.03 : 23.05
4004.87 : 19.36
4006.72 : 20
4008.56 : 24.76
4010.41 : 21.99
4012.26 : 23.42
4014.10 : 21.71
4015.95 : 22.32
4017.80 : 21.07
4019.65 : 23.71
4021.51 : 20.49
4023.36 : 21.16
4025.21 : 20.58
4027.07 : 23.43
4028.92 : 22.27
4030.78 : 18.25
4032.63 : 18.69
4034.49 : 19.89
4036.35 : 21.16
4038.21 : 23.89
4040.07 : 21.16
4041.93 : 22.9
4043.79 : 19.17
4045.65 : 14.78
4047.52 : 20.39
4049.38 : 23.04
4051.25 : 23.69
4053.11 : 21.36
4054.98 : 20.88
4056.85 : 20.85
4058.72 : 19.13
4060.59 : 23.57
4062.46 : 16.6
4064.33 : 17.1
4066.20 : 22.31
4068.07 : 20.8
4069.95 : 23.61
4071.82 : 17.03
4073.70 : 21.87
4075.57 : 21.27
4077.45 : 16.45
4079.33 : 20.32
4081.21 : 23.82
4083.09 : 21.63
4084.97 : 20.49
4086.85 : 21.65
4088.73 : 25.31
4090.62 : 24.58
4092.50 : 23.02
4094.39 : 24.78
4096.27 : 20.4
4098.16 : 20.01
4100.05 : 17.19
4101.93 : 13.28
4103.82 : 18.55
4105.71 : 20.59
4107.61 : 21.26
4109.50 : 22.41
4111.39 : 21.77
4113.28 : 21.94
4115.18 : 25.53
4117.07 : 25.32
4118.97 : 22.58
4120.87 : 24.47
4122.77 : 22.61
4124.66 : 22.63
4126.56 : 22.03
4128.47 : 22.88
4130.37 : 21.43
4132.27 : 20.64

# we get 1.6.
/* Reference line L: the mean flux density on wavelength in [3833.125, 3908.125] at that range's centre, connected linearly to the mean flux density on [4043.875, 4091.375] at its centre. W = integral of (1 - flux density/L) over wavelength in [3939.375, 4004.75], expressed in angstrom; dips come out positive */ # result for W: 5.83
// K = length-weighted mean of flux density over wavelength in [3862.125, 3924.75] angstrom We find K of 15.3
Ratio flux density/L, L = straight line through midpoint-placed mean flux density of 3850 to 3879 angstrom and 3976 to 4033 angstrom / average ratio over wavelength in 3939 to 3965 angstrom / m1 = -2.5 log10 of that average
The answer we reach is 0.19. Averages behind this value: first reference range 13.5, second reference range 20.8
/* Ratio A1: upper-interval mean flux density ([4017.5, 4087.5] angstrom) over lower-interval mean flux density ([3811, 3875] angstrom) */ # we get 1.6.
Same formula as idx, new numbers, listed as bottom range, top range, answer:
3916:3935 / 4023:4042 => 1.95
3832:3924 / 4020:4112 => 1.58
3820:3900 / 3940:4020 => 1.40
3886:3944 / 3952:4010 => 1.24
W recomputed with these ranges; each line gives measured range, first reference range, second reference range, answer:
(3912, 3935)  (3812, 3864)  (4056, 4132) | 3.99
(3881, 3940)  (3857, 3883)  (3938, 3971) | -2.86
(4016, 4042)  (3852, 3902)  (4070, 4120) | -2.94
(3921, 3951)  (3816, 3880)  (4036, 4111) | 8.74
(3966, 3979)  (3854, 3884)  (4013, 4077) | 5.95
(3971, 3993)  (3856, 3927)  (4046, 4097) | 1.04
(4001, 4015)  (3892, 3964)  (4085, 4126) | -3.18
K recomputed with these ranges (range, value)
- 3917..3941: 10.5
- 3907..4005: 15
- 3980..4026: 21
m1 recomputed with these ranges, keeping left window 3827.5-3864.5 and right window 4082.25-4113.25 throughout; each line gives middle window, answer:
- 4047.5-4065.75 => -0.057 mag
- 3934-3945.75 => 0.458 mag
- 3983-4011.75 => -0.186 mag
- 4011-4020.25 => -0.222 mag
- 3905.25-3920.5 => -0.194 mag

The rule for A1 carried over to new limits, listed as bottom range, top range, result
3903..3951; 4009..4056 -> 1.57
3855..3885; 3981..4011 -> 1.57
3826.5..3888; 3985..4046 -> 1.66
